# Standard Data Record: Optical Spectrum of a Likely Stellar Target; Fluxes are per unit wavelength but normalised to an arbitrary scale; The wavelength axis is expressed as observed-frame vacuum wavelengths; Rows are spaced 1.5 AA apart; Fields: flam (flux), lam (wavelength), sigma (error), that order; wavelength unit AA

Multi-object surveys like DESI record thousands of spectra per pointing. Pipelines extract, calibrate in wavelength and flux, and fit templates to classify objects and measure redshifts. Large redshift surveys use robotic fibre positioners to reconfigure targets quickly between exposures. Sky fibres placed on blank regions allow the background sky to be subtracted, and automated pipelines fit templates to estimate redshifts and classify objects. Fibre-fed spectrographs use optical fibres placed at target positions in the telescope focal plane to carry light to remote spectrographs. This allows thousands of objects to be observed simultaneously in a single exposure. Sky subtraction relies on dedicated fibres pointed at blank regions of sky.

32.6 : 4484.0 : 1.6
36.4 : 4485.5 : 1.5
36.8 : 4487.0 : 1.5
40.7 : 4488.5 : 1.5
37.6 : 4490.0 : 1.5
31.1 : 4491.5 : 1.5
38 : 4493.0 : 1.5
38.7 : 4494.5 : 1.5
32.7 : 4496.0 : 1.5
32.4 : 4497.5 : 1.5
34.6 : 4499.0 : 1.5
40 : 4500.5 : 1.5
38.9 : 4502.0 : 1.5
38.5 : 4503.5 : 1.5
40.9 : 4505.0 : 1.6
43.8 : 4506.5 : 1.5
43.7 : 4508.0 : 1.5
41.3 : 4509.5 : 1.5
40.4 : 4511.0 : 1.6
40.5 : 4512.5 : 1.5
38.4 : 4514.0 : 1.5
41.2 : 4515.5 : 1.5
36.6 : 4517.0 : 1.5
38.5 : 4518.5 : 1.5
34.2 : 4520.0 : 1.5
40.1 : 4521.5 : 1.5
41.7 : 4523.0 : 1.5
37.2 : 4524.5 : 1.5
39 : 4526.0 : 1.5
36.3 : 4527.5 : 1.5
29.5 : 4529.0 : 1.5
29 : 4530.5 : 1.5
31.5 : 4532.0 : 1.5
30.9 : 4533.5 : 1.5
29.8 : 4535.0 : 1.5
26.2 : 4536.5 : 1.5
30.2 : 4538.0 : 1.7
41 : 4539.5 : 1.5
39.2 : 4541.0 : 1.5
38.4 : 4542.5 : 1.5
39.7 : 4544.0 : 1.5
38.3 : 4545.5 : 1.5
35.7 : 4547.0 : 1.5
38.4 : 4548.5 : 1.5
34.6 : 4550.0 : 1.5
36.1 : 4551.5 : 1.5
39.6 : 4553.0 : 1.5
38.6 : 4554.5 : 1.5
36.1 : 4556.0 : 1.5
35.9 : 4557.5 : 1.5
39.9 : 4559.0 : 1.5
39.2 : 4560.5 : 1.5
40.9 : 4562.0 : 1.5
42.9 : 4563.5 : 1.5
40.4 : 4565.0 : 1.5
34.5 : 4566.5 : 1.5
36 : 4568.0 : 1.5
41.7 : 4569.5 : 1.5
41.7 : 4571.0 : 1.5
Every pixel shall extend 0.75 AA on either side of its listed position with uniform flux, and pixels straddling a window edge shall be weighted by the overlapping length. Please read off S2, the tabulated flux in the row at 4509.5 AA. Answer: 41.3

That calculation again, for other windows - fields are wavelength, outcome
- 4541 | 39.2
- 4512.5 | 40.5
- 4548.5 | 38.4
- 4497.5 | 32.4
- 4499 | 34.6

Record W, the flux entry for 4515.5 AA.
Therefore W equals 41.2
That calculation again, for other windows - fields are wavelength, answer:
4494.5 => 38.7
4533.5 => 30.9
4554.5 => 38.6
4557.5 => 35.9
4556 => 36.1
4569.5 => 41.7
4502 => 38.9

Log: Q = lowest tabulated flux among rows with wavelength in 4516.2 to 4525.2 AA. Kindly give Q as 34.2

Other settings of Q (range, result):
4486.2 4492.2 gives 31.1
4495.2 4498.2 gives 32.4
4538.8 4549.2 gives 35.7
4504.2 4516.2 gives 38.4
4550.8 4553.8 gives 36.1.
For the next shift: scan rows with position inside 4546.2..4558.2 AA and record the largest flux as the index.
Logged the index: 39.6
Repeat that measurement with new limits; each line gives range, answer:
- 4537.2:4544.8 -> 41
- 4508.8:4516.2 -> 41.3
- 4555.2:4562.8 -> 40.9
